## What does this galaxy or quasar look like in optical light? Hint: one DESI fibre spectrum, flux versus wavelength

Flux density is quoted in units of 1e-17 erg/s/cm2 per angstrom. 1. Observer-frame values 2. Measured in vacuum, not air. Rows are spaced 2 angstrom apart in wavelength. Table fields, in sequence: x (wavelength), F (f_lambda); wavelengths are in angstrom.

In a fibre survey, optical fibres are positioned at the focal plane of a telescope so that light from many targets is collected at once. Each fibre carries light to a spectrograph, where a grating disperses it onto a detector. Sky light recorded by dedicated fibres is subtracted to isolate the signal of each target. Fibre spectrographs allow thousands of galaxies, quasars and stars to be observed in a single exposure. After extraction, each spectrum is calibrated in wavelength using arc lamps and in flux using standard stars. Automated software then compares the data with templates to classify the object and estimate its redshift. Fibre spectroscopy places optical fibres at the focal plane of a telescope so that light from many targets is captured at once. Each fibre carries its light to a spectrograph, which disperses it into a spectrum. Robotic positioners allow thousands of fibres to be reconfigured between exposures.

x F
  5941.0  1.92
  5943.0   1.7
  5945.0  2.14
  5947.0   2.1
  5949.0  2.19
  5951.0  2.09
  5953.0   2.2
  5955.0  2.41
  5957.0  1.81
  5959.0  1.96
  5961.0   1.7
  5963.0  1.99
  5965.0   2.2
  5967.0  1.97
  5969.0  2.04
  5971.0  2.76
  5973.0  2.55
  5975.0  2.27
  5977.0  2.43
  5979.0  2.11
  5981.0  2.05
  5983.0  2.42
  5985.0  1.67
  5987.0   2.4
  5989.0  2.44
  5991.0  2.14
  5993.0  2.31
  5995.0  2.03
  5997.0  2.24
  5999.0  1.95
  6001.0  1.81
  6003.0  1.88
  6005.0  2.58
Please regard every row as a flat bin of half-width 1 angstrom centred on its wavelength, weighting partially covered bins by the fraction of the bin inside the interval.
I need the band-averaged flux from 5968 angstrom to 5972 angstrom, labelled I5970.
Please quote 2.4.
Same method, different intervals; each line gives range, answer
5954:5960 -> 2.06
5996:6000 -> 2.1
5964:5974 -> 2.3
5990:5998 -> 2.18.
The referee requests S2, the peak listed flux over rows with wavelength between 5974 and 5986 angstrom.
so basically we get 2.43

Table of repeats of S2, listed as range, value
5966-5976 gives 2.76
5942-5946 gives 2.14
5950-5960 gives 2.41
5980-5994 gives 2.44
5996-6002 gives 2.24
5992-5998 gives 2.31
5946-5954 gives 2.2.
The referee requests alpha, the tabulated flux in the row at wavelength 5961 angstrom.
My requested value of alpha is 1.7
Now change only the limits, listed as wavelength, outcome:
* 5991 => 2.14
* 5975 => 2.27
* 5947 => 2.1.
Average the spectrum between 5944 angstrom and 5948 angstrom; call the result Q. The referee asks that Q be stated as 2.12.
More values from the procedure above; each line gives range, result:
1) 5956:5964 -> 1.86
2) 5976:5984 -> 2.25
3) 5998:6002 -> 1.88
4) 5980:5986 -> 2.05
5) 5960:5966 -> 1.96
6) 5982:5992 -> 2.21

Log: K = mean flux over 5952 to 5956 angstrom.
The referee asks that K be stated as 2.31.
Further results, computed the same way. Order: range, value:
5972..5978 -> 2.42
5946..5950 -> 2.15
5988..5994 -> 2.3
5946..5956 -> 2.2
